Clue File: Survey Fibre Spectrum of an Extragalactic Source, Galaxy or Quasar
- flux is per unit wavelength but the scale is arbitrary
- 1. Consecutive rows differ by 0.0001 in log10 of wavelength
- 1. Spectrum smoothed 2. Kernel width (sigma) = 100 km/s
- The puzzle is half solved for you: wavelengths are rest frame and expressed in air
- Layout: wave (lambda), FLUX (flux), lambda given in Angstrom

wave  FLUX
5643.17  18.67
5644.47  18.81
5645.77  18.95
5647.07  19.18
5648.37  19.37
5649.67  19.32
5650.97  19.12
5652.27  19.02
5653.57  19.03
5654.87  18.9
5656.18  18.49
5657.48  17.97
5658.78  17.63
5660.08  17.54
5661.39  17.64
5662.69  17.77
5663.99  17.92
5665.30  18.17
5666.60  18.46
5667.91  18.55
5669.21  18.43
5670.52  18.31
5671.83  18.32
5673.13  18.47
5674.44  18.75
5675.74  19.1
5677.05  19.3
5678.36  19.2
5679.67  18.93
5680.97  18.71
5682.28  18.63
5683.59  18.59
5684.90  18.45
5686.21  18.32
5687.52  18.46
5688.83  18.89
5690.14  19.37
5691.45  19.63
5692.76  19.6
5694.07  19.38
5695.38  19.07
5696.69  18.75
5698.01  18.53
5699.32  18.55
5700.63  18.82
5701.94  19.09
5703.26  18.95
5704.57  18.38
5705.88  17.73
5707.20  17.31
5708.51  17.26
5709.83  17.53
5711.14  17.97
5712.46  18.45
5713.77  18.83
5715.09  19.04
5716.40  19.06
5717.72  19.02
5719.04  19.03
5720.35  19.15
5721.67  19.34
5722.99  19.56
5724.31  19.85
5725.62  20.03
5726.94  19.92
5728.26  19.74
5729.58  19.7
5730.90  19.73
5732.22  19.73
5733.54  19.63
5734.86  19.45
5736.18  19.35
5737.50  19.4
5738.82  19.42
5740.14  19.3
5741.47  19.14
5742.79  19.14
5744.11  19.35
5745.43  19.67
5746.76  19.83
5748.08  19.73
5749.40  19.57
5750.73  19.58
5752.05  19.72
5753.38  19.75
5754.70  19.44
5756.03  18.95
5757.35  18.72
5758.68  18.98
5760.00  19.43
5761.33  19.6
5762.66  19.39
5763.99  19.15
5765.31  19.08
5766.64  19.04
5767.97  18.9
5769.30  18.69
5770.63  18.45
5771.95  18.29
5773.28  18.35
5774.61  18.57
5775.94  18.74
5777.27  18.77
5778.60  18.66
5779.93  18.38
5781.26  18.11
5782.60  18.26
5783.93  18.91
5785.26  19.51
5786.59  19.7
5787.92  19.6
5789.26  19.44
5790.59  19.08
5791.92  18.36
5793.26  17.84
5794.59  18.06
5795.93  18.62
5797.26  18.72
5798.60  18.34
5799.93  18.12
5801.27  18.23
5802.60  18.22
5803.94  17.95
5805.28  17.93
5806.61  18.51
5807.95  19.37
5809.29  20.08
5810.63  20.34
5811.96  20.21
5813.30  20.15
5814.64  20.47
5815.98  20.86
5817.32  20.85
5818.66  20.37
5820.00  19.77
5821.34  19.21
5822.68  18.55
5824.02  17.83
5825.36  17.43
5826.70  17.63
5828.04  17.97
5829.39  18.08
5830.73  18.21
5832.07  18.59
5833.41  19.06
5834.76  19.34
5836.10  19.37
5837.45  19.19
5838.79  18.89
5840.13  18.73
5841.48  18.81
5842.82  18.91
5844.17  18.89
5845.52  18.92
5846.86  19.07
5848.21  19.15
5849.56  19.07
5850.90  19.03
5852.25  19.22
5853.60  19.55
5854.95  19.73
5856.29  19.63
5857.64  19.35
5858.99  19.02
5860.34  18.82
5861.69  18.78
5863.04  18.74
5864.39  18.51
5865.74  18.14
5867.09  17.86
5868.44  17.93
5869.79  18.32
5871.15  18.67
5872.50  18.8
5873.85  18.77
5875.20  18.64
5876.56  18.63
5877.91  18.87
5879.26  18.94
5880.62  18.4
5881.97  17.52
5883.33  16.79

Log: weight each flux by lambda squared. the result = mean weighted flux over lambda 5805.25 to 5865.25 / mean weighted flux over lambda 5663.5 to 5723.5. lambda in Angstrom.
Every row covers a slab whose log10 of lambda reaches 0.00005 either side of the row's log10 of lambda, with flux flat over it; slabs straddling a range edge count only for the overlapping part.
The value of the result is 1.08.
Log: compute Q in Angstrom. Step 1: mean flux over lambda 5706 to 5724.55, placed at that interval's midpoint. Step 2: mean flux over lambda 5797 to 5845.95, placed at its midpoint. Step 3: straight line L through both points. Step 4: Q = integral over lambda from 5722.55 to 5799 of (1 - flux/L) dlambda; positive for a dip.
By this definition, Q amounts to -1.5 Angstrom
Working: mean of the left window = 18.6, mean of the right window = 19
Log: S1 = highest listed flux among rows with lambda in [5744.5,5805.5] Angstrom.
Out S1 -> 19.83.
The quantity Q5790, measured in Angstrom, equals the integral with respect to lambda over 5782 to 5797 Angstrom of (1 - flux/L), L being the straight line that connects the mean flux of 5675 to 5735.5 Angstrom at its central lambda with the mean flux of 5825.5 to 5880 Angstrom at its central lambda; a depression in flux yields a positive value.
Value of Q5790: 0.0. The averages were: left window 19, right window 18.8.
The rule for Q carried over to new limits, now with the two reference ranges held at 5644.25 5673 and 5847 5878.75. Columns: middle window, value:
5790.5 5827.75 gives -0.41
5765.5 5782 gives 0.09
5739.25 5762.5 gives -0.94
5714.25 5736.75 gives -1.06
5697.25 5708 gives 0.09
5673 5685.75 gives -0.20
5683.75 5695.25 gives -0.28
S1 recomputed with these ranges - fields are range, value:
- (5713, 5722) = 19.34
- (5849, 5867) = 19.73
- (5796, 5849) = 20.86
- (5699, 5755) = 20.03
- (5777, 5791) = 19.7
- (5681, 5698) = 19.63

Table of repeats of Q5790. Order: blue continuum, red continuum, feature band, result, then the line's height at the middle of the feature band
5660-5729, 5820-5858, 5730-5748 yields -0.7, 18.8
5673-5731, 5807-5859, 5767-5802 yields 0.8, 19.1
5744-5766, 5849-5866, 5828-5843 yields 0.3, 19.1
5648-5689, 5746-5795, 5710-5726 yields -0.2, 18.8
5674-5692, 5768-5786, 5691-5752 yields -1.1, 18.8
